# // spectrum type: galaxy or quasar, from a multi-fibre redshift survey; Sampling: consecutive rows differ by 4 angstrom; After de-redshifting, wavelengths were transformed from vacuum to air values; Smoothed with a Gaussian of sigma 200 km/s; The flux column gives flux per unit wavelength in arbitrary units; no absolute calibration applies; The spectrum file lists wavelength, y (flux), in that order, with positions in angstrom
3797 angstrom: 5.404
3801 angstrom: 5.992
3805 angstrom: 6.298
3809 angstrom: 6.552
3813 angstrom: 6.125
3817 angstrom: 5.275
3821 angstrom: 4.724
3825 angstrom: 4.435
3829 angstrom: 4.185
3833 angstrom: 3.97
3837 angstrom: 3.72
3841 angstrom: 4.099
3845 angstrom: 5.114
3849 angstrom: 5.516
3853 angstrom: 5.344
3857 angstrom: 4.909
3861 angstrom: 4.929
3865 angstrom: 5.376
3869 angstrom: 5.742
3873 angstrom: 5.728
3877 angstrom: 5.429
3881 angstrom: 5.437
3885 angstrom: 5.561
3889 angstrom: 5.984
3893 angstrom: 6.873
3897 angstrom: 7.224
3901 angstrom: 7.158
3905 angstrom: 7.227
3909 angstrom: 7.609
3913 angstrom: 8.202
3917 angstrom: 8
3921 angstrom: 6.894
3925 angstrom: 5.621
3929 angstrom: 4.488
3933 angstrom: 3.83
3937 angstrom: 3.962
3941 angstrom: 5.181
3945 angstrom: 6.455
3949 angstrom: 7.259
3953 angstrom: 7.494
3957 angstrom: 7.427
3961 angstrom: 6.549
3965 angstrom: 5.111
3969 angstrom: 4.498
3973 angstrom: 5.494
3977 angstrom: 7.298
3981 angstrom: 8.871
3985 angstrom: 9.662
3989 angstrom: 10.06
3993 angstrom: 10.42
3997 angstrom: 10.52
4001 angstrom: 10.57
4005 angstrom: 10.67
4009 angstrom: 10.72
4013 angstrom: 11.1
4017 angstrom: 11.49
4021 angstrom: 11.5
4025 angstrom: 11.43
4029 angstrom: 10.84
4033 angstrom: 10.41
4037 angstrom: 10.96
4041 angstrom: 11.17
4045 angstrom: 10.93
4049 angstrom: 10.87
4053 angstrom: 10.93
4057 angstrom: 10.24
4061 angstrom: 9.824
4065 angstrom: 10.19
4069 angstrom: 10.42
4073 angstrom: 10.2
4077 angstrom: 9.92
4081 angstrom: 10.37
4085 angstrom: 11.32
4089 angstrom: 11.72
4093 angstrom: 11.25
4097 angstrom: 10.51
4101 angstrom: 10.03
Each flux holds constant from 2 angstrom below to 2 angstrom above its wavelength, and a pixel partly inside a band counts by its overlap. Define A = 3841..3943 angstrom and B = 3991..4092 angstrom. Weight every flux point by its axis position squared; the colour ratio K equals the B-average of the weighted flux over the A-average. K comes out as 1.98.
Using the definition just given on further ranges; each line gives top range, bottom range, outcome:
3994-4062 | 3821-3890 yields 2.36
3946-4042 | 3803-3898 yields 1.85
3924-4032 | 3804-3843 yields 1.81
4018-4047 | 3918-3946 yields 2.21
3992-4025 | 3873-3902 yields 1.88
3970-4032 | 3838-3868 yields 2.14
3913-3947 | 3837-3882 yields 1.14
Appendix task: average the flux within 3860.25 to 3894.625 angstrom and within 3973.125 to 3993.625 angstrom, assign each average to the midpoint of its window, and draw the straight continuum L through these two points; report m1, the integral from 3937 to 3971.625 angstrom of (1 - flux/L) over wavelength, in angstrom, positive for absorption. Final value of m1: 8.08 angstrom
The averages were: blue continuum 5.69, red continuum 8.84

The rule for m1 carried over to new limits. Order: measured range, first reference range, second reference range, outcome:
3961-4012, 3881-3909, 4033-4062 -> 3.03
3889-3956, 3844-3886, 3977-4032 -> 8.15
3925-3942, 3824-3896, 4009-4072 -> 6.82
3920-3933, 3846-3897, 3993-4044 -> 3.92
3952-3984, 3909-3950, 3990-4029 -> 6.53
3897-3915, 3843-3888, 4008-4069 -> -2.31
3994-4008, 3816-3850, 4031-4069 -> -2.06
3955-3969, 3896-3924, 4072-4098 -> 3.85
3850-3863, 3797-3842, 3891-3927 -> 1.86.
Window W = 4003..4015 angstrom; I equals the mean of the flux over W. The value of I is 10.8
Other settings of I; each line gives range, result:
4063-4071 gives 10.3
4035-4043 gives 11.1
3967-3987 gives 7.16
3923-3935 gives 4.65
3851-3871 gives 5.26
